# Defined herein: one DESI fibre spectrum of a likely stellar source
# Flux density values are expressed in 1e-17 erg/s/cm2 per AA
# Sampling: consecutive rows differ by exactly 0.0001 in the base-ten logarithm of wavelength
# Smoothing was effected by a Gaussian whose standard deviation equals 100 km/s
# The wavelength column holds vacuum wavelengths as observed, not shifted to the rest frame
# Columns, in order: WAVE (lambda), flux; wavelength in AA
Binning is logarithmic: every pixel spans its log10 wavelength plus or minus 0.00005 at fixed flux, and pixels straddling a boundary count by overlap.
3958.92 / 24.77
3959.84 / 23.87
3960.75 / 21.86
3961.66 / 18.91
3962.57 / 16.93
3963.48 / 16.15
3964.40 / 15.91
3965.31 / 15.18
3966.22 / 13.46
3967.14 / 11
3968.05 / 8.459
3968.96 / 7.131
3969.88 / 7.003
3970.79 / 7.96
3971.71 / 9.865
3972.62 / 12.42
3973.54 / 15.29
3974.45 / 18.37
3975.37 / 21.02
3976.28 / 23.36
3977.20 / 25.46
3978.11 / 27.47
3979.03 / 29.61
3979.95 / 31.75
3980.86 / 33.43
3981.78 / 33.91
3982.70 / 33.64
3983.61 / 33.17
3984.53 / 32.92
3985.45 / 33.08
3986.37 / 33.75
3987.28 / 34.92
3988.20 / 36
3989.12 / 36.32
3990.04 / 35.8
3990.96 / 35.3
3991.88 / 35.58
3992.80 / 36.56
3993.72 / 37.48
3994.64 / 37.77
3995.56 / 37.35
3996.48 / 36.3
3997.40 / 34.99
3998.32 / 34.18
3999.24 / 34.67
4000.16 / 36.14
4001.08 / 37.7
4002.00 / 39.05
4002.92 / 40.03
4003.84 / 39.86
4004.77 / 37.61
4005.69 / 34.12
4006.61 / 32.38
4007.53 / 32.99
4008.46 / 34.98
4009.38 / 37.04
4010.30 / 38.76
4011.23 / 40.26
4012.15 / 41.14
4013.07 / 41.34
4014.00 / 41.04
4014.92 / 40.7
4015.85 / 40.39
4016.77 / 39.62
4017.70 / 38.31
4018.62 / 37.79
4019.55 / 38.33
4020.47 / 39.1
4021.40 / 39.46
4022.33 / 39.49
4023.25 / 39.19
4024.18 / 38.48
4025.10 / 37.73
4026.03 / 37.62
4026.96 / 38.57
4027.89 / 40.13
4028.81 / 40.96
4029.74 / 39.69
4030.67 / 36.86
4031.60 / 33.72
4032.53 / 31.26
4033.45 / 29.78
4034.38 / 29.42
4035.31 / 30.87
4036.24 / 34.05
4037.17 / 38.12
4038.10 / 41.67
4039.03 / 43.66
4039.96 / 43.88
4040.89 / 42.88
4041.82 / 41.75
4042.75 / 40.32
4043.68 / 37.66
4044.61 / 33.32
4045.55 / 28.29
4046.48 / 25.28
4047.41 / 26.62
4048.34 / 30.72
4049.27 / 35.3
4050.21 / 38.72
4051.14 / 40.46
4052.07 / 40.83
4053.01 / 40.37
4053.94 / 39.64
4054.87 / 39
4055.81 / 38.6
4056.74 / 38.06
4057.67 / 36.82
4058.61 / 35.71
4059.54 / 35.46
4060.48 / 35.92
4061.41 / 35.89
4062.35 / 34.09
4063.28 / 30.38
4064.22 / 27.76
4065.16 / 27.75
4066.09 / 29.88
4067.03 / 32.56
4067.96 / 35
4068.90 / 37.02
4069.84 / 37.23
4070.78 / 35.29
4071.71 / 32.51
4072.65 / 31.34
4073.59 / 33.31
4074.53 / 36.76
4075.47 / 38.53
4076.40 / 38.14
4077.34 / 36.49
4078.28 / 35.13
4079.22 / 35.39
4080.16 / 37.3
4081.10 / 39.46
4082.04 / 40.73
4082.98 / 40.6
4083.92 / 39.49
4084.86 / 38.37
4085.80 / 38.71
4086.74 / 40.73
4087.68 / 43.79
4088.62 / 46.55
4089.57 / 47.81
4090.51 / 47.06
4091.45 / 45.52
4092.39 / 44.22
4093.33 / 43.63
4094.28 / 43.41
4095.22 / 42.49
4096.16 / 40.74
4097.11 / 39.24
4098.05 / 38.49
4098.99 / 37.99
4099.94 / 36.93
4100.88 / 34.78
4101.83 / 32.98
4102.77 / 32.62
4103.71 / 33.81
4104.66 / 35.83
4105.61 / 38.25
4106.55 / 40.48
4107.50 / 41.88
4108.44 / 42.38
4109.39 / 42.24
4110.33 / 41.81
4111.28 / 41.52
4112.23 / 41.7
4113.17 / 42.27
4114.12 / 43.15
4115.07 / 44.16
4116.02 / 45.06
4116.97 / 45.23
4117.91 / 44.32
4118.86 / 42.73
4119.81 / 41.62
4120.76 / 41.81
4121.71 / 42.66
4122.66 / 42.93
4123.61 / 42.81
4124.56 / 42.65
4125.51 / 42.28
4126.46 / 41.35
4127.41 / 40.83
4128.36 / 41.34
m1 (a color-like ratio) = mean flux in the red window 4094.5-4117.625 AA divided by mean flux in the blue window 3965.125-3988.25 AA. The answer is 1.8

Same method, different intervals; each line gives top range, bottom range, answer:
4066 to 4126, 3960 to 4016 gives 1.35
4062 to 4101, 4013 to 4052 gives 1.02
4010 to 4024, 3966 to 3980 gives 2.41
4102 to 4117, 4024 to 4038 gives 1.13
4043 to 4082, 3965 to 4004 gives 1.24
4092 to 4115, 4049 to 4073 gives 1.12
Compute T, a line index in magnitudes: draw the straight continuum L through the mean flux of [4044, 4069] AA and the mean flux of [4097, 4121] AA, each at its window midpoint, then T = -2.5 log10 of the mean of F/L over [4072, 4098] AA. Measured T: -0.07 mag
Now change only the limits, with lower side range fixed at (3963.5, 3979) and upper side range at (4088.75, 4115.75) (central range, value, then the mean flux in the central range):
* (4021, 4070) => -0.22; 36.1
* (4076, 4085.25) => -0.04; 38.1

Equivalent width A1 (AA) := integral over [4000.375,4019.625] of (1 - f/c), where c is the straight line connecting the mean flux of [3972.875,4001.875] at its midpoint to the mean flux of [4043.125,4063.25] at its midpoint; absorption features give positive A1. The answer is -2.78 AA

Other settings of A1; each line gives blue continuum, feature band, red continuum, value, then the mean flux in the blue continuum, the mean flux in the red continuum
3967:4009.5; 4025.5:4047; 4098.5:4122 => -1.6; 29.8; 40.3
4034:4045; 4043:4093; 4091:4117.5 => 3.1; 38.2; 40.5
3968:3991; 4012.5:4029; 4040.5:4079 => -4.8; 25.4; 35.3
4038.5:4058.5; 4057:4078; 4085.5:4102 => 2.5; 37.2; 41.6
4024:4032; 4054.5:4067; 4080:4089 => 1.7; 38.2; 40.6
